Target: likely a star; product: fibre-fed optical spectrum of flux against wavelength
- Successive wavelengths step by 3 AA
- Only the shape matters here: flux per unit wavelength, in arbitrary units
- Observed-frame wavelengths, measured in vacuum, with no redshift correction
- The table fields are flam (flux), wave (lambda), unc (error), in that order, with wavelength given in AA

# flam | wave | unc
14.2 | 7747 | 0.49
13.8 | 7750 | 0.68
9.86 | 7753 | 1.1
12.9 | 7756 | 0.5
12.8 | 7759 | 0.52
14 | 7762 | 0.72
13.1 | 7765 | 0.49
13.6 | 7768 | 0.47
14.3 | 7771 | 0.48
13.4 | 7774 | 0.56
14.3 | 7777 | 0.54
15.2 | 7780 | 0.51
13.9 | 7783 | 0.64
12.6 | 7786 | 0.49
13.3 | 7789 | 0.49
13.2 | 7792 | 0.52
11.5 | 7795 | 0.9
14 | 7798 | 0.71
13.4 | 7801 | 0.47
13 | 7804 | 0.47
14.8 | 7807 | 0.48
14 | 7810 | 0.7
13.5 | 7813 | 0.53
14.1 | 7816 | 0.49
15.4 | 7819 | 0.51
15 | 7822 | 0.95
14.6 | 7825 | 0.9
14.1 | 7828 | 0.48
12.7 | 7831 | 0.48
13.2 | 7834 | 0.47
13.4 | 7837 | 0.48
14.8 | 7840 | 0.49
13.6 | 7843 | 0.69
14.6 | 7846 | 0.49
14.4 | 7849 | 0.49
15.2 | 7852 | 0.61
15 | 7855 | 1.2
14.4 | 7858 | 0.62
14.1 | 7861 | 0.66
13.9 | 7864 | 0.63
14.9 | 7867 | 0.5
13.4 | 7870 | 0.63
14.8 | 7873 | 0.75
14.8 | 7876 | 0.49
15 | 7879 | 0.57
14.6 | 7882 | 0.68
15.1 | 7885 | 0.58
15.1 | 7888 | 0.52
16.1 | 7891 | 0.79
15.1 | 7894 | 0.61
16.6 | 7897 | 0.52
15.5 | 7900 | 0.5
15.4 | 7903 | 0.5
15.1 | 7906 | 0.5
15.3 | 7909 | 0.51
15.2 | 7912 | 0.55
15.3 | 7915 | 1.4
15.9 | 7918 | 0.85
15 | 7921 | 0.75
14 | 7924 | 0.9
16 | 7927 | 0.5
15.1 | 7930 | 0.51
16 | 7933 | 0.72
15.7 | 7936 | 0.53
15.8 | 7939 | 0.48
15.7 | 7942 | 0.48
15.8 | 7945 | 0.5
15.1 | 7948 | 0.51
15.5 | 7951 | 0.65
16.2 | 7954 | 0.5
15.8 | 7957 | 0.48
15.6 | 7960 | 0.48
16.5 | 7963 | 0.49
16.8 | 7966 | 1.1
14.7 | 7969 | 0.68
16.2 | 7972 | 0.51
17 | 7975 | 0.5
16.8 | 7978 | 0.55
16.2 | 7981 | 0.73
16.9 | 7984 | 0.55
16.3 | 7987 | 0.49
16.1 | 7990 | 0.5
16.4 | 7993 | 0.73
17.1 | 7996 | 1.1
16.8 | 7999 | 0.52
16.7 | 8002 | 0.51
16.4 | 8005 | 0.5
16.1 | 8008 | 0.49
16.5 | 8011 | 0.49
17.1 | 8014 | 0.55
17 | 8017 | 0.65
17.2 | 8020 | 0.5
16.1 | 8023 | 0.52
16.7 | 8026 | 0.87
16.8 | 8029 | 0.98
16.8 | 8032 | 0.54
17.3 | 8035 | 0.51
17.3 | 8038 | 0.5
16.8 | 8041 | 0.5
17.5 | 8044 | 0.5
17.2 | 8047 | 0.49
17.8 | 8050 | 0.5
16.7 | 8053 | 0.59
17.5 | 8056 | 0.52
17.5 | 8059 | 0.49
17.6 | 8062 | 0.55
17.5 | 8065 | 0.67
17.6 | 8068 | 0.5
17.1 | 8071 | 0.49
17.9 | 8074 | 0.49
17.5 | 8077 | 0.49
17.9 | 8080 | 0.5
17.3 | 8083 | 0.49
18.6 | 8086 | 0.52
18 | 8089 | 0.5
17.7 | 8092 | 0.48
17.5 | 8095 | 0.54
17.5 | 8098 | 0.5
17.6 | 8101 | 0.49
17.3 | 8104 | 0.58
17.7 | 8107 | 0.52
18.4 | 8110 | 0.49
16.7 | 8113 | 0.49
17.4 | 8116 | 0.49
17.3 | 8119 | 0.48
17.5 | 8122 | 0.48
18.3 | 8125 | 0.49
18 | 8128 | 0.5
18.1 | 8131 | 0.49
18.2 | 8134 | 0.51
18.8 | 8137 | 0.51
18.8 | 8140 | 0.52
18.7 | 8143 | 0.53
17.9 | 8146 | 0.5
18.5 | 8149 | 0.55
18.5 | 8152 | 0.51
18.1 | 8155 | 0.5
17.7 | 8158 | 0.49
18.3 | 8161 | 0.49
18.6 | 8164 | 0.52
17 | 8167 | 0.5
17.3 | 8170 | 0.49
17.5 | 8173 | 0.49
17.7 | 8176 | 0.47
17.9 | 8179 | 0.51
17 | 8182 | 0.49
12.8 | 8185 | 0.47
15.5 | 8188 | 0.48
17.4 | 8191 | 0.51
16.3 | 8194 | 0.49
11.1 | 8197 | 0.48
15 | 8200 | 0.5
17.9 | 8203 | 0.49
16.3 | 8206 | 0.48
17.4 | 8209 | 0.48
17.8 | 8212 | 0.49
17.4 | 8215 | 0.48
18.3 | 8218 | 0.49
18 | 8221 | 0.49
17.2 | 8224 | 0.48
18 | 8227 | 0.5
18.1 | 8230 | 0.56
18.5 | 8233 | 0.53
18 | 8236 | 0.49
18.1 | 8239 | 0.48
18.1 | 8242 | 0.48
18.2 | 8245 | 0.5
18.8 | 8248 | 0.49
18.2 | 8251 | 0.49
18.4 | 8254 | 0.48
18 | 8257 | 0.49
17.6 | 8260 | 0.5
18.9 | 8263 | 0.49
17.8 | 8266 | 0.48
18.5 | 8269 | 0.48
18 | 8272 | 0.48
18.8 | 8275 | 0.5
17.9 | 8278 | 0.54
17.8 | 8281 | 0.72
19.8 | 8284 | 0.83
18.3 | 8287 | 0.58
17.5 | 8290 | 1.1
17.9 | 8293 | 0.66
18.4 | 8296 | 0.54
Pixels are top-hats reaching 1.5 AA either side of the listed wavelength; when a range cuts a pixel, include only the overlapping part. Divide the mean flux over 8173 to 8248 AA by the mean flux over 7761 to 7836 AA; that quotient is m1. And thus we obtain 1.2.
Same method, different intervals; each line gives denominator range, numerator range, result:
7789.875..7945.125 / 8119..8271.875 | 1.20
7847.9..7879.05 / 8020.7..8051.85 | 1.17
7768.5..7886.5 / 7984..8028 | 1.18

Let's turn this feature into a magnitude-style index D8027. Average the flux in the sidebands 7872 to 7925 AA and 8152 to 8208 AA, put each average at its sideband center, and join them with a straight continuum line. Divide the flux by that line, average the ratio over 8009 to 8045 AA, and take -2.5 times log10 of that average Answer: -0.07 mag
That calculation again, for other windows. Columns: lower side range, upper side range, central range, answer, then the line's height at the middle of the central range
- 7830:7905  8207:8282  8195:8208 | 0.16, 17.7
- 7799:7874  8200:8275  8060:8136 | -0.07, 16.6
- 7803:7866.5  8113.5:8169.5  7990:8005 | -0.03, 16.2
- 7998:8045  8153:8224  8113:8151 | -0.07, 16.9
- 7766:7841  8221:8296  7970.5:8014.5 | -0.06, 15.6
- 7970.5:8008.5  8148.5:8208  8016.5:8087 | -0.04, 16.6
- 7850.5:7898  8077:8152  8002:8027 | 0.00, 16.6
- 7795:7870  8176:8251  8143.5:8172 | -0.09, 16.6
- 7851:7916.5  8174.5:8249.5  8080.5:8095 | -0.10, 16.3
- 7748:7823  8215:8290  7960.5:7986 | -0.06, 15.4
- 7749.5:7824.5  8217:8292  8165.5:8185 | 0.02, 17.4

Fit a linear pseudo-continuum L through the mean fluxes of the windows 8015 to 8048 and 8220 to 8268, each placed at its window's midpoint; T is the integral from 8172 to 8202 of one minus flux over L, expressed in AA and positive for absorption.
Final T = 3.3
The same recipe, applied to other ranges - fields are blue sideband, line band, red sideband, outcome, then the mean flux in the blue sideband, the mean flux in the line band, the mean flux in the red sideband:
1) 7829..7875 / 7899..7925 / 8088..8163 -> -0.4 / 14.2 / 15.2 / 17.9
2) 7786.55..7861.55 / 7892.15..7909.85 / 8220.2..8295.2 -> -1.0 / 14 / 15.5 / 18.2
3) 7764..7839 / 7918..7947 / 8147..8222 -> -1.2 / 13.8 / 15.5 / 17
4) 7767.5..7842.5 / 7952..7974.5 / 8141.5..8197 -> -1.1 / 13.8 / 16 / 17.2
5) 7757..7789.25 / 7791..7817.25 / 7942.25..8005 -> 1.1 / 13.7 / 13.5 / 16.2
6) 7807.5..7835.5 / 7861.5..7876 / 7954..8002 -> 0.5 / 14.1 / 14.3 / 16.4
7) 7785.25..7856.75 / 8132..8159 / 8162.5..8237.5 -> -3.0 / 13.9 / 18.4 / 17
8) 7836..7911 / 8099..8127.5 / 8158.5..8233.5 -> -2.0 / 14.8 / 17.6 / 17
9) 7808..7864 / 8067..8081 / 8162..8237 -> -1.4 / 14.2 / 17.6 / 17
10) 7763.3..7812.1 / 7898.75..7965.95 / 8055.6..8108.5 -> 0.1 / 13.6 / 15.6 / 17.6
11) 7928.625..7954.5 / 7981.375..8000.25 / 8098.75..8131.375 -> -0.4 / 15.6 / 16.6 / 17.6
